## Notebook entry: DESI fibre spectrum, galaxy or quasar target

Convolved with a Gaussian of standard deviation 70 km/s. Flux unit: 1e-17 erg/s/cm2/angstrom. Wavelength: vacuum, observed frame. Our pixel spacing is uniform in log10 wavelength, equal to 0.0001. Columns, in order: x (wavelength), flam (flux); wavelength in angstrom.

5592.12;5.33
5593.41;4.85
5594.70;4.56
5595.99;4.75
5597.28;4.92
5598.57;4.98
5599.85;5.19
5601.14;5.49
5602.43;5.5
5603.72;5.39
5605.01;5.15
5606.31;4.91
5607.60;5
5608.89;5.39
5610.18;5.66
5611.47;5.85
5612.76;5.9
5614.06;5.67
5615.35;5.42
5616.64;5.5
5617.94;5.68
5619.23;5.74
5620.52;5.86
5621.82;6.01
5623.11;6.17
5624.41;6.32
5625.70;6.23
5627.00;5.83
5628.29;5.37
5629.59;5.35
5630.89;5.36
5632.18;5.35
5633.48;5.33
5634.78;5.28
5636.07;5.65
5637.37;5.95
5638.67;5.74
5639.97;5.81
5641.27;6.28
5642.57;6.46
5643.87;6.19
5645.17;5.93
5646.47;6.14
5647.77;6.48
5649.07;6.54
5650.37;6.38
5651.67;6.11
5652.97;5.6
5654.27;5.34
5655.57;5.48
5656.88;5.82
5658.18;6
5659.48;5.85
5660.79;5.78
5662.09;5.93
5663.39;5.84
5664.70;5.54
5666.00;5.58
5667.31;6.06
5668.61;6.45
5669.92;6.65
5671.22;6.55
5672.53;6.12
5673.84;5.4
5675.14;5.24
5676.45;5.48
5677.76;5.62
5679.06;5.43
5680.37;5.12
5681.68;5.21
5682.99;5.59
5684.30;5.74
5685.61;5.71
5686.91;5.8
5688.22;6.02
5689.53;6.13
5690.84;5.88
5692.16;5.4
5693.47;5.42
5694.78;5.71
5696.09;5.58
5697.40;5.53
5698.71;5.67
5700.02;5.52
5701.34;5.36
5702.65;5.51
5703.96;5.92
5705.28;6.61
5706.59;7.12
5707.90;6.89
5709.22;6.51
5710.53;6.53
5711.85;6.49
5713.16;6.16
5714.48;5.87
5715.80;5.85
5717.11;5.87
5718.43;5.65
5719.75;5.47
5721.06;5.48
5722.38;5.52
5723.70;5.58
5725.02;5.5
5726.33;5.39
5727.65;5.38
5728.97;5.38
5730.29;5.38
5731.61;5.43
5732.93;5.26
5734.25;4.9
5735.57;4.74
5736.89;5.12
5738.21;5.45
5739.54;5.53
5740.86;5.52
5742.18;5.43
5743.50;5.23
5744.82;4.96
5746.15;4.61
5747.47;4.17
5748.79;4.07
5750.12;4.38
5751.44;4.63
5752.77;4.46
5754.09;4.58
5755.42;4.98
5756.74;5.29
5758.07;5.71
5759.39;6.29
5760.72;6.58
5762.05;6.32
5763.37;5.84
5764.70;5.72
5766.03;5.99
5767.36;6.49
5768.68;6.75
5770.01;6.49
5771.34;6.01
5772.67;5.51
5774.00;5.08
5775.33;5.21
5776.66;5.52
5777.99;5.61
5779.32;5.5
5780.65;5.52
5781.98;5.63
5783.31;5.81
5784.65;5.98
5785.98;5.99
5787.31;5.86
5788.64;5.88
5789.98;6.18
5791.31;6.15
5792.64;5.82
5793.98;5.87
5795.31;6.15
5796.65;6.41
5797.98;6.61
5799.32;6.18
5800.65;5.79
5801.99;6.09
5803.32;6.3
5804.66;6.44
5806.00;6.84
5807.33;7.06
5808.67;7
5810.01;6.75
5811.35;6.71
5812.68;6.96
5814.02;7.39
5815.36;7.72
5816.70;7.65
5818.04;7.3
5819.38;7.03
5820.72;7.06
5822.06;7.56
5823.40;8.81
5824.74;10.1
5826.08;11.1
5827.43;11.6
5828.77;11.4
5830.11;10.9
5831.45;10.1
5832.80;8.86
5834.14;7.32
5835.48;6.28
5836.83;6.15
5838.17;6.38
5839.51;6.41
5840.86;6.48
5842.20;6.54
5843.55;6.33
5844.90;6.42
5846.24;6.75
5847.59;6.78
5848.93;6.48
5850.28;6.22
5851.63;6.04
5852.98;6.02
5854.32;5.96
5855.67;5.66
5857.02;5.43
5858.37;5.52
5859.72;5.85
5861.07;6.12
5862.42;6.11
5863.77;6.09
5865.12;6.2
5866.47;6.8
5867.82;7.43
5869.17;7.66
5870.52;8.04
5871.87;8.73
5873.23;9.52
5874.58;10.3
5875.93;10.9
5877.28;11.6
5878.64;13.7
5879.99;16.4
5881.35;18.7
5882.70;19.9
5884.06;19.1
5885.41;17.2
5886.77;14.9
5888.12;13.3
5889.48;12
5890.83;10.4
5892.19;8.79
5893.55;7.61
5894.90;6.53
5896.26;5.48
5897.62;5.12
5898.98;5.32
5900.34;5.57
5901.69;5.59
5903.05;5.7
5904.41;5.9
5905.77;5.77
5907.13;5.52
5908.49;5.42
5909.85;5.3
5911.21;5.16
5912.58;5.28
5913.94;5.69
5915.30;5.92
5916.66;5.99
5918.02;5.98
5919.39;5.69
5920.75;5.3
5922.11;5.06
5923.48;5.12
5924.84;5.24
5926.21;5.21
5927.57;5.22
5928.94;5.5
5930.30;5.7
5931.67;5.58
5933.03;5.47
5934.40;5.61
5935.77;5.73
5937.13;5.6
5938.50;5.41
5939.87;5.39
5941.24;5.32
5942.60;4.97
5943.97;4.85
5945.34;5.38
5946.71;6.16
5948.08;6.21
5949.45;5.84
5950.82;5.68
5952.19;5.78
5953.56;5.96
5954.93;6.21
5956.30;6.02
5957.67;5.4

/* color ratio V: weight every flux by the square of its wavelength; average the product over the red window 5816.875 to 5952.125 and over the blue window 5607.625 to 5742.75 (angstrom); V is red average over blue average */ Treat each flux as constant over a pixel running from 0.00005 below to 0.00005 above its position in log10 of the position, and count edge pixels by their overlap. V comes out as 1.4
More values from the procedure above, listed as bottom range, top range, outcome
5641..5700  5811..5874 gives 1.34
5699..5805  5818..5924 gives 1.48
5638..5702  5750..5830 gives 1.17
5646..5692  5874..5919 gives 1.71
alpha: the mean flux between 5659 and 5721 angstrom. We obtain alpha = 5.86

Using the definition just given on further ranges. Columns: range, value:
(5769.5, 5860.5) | 6.77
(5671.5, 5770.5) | 5.6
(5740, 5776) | 5.42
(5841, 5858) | 6.21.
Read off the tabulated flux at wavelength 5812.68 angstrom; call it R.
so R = 6.96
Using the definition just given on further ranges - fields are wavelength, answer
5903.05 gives 5.7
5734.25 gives 4.9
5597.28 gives 4.92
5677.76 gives 5.62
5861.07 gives 6.12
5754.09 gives 4.58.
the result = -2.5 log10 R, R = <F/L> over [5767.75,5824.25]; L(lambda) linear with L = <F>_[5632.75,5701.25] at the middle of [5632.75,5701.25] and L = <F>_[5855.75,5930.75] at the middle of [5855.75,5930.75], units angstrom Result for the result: 0.11 mag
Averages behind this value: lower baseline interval 5.8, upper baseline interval 8.05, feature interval 6.4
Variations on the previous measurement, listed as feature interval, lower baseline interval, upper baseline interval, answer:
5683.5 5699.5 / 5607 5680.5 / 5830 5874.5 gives 0.063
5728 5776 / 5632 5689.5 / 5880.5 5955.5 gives 0.173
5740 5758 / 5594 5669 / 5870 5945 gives 0.341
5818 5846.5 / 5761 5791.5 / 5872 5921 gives -0.103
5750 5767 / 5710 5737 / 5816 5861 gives 0.119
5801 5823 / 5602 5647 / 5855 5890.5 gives 0.314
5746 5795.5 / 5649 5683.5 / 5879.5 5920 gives 0.265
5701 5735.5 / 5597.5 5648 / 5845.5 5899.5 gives 0.205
